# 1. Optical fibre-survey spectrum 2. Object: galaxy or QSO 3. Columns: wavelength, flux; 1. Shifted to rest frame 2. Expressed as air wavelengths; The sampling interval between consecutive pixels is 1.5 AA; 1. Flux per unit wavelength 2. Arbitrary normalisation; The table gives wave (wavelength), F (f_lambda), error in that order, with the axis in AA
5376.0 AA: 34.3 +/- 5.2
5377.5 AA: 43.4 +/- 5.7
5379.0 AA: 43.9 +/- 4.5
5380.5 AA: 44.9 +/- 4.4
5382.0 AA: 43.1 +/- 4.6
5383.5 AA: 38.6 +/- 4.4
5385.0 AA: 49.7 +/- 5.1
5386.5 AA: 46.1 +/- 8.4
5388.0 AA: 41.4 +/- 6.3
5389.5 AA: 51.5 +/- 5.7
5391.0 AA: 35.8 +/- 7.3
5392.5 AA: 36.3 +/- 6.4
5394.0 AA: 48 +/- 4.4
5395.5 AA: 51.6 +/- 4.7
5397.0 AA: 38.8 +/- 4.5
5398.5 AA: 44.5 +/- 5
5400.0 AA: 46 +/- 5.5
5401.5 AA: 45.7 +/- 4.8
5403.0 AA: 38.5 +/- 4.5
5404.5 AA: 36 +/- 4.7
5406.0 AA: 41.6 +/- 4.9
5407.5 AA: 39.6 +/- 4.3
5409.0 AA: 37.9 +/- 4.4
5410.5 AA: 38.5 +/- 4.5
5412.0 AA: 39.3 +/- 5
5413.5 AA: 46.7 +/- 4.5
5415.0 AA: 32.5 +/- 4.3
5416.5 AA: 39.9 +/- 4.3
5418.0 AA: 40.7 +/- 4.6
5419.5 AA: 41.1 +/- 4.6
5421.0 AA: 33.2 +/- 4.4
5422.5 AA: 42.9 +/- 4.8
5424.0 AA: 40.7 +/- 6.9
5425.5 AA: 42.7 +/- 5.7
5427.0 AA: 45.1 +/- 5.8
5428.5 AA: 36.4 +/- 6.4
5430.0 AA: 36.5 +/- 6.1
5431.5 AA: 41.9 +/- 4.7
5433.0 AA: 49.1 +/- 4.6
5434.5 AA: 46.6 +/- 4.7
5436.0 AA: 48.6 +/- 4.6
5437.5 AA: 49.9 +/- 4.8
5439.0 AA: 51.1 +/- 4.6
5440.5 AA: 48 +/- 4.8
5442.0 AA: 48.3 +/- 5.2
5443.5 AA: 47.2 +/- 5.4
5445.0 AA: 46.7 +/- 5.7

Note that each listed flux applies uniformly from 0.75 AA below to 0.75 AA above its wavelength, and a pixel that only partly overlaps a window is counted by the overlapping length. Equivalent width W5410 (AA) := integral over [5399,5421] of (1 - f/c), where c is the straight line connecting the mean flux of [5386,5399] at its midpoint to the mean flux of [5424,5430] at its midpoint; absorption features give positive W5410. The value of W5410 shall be 1.10 AA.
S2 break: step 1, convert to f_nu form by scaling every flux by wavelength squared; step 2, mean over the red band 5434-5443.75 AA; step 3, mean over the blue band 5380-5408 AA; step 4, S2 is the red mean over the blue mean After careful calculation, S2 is 1.15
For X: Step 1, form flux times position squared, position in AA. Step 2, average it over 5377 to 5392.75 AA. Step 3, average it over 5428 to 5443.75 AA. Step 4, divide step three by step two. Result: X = 1.08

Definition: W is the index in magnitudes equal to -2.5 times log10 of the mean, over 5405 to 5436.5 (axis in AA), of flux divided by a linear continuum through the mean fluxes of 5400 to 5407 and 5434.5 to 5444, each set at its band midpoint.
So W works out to 0.10 mag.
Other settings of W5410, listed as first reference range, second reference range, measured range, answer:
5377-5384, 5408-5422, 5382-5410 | -1.0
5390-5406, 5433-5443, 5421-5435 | 1.6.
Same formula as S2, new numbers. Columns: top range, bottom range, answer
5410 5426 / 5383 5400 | 0.91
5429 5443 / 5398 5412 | 1.15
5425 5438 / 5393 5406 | 1.03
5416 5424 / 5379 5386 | 0.91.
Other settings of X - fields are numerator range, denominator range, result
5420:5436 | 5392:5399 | 0.96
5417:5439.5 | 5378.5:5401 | 0.99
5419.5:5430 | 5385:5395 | 0.92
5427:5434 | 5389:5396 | 0.96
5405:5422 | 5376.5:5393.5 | 0.92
